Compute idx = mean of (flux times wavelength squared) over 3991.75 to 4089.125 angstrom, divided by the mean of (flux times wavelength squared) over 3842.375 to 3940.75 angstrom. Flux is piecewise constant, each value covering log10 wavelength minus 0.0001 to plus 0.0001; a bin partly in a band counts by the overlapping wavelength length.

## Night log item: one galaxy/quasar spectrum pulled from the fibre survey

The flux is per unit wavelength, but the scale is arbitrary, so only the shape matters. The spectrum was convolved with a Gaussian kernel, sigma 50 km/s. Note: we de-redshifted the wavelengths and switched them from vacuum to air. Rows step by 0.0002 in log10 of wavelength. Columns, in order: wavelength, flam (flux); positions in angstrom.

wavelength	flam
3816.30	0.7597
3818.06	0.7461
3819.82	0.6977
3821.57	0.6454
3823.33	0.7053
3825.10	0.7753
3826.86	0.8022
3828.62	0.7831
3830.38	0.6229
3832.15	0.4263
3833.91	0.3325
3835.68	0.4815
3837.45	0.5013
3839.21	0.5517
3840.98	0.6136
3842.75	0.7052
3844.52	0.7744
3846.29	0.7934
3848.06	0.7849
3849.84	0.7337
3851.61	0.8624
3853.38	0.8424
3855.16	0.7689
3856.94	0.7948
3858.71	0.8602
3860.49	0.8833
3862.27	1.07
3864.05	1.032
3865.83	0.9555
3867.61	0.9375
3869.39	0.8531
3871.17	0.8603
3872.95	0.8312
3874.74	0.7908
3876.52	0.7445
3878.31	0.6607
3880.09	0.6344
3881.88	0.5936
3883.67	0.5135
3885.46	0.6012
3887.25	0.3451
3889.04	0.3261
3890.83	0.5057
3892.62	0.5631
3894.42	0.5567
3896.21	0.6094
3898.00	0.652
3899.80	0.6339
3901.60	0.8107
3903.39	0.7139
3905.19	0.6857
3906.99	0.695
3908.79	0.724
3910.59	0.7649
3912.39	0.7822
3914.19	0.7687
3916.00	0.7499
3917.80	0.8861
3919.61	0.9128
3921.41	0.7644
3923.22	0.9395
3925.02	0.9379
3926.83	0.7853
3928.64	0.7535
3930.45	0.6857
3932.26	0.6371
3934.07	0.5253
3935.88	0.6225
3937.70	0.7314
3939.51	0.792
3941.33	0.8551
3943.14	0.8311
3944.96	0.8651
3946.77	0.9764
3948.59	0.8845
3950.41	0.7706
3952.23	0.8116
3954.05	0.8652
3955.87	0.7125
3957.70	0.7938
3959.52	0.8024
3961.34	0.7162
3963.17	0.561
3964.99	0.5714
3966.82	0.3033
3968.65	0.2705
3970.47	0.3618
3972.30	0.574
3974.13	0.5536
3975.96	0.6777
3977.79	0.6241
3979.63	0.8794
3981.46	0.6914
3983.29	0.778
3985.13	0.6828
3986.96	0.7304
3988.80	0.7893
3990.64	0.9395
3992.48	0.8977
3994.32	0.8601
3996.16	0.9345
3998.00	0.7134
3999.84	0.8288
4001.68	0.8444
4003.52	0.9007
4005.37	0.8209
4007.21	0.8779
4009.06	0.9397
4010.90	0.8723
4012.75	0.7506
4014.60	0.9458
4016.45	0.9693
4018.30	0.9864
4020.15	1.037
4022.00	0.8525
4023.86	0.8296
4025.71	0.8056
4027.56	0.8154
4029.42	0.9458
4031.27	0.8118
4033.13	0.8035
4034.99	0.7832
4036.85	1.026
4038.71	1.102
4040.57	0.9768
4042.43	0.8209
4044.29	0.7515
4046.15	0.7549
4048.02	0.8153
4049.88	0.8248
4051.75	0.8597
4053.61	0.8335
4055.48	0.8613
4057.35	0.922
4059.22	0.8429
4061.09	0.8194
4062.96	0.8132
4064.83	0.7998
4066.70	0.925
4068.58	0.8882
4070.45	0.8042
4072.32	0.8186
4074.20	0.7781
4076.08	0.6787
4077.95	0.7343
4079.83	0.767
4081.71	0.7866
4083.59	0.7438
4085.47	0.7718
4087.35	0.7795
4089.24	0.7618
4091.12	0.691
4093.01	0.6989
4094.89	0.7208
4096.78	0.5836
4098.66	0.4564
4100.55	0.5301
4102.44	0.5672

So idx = 1.2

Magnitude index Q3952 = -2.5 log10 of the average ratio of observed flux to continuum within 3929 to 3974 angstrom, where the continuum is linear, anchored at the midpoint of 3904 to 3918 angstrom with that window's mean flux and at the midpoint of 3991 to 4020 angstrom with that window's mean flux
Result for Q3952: 0.17 mag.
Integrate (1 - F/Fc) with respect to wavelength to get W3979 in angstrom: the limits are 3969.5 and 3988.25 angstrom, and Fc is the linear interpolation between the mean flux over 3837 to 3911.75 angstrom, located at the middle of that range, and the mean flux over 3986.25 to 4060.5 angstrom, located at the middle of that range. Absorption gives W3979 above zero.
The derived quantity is 3.8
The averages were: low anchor 0.719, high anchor 0.867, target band 0.657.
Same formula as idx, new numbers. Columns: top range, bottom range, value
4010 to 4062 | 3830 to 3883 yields 1.28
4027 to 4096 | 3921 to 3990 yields 1.21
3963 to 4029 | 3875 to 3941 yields 1.17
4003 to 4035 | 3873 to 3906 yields 1.53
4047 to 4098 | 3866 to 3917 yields 1.27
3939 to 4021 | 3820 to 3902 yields 1.18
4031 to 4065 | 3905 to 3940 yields 1.20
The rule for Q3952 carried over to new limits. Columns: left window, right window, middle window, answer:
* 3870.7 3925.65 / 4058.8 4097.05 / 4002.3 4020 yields -0.21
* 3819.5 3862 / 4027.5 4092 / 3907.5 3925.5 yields -0.10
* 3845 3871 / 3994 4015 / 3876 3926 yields 0.26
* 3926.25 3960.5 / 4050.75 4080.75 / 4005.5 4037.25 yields -0.10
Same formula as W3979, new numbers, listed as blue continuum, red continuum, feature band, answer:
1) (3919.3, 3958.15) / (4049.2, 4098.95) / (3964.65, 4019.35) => 2.2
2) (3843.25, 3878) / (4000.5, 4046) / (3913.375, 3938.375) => 2.8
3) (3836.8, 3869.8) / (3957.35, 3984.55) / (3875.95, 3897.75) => 5.7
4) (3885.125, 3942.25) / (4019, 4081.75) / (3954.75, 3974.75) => 4.9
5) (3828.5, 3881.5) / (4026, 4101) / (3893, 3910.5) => 1.9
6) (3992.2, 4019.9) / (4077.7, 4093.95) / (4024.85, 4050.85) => -1.0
